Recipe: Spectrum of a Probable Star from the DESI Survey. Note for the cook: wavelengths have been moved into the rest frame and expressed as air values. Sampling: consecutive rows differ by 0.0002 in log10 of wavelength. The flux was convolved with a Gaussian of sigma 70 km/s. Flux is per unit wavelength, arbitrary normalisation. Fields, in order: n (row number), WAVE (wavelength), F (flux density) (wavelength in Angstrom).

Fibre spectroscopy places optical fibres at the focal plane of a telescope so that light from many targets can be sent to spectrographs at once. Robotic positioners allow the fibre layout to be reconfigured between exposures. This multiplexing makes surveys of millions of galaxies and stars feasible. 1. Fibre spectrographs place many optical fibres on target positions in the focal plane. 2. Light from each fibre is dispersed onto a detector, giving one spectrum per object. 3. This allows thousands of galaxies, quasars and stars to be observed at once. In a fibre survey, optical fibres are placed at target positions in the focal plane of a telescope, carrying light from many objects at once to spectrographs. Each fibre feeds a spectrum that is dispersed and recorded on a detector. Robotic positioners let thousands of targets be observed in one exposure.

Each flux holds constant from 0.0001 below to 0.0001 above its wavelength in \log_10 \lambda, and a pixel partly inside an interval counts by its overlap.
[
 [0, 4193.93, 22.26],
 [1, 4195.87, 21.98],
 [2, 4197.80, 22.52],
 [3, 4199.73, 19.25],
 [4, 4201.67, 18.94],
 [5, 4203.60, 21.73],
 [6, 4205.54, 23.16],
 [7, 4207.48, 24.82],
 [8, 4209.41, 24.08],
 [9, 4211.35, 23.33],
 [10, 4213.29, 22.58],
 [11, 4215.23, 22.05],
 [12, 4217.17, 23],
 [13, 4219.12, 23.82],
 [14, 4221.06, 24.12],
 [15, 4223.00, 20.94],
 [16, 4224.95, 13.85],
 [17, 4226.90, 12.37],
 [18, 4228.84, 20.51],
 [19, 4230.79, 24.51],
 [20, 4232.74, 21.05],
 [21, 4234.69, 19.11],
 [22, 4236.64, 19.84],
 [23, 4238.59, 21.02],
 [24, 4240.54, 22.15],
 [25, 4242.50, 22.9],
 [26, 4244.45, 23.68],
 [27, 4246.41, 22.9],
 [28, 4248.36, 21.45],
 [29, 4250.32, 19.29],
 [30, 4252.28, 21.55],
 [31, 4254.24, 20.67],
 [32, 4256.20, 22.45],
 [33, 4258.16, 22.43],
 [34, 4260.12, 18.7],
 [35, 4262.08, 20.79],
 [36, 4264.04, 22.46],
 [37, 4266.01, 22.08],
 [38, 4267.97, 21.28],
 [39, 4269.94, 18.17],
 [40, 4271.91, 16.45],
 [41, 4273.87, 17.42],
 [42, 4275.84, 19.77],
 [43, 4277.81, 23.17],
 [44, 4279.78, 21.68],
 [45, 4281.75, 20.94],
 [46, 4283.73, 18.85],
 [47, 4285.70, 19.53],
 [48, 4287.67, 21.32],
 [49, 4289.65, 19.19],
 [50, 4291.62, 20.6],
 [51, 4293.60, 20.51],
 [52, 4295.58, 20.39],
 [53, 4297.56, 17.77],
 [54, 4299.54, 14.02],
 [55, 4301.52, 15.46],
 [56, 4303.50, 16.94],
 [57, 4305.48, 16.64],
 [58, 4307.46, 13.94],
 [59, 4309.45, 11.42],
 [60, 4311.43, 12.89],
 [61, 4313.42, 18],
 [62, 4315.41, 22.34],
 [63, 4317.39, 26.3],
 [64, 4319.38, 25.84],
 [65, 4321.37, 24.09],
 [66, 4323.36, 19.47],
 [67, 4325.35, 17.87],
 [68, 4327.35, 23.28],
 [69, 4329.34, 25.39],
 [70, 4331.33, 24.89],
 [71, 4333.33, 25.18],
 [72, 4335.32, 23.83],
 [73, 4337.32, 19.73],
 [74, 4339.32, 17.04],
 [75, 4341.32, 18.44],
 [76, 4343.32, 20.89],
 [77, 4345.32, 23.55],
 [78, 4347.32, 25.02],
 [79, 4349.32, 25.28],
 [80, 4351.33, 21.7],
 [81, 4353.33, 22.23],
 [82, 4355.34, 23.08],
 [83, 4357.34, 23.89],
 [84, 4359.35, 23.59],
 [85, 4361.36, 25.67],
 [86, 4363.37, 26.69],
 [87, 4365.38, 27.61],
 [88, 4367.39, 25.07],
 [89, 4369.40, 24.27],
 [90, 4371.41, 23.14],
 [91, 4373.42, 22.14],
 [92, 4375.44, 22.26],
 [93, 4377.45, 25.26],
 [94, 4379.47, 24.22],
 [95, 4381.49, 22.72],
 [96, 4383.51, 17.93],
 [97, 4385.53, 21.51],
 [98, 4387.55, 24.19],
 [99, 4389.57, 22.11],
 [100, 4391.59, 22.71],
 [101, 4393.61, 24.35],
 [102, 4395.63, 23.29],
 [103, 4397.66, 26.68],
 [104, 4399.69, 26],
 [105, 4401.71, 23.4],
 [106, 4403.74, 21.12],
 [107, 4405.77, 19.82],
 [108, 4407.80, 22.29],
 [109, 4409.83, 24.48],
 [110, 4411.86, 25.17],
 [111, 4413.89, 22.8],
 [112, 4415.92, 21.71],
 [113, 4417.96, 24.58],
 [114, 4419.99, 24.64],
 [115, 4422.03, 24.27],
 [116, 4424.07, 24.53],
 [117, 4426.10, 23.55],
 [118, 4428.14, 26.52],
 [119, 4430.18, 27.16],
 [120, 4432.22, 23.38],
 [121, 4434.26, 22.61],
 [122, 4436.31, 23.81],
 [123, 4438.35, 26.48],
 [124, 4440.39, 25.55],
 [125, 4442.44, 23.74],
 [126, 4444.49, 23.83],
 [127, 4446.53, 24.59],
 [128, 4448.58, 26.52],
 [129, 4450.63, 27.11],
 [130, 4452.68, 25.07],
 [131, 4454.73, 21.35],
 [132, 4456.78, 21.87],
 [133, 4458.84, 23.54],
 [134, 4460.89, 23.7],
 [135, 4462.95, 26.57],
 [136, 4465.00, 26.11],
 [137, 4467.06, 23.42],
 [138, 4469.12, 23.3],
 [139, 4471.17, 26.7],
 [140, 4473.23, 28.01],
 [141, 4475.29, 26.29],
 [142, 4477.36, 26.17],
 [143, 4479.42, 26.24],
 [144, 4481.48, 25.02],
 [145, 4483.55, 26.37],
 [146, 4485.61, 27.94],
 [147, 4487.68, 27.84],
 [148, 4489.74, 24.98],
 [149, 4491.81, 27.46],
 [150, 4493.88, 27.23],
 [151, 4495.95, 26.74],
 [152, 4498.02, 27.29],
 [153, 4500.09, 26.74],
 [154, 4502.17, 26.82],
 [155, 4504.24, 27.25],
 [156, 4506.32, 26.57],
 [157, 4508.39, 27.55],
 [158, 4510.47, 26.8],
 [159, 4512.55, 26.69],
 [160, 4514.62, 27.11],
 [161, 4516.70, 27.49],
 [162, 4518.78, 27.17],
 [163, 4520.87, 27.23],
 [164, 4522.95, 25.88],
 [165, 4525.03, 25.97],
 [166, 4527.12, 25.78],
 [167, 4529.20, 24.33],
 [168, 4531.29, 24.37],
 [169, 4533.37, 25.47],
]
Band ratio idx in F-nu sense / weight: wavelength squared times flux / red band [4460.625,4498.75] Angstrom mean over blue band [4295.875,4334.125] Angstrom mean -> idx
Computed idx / 1.44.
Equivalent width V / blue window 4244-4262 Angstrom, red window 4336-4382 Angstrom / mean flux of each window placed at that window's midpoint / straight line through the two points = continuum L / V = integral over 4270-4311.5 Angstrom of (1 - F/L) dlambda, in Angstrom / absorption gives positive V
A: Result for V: 7.2 Angstrom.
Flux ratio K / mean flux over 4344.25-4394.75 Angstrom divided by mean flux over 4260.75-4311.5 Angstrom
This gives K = 1.3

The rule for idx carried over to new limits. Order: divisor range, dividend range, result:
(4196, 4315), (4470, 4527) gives 1.49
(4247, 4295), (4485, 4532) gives 1.45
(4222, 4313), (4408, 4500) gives 1.41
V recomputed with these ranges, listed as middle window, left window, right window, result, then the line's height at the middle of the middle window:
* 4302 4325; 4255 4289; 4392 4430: 2.9 Angstrom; 21.5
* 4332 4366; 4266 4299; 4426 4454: -1.7 Angstrom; 22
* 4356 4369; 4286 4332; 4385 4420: -2.2 Angstrom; 21.7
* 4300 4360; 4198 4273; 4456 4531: 5.6 Angstrom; 23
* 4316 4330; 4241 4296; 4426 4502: -0.7 Angstrom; 22.1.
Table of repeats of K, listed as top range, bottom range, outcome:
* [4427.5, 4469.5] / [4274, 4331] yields 1.25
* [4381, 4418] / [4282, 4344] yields 1.16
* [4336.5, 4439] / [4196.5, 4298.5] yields 1.12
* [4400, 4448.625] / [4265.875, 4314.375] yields 1.31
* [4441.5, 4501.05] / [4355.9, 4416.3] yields 1.09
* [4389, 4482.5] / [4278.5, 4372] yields 1.15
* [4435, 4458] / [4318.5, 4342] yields 1.11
